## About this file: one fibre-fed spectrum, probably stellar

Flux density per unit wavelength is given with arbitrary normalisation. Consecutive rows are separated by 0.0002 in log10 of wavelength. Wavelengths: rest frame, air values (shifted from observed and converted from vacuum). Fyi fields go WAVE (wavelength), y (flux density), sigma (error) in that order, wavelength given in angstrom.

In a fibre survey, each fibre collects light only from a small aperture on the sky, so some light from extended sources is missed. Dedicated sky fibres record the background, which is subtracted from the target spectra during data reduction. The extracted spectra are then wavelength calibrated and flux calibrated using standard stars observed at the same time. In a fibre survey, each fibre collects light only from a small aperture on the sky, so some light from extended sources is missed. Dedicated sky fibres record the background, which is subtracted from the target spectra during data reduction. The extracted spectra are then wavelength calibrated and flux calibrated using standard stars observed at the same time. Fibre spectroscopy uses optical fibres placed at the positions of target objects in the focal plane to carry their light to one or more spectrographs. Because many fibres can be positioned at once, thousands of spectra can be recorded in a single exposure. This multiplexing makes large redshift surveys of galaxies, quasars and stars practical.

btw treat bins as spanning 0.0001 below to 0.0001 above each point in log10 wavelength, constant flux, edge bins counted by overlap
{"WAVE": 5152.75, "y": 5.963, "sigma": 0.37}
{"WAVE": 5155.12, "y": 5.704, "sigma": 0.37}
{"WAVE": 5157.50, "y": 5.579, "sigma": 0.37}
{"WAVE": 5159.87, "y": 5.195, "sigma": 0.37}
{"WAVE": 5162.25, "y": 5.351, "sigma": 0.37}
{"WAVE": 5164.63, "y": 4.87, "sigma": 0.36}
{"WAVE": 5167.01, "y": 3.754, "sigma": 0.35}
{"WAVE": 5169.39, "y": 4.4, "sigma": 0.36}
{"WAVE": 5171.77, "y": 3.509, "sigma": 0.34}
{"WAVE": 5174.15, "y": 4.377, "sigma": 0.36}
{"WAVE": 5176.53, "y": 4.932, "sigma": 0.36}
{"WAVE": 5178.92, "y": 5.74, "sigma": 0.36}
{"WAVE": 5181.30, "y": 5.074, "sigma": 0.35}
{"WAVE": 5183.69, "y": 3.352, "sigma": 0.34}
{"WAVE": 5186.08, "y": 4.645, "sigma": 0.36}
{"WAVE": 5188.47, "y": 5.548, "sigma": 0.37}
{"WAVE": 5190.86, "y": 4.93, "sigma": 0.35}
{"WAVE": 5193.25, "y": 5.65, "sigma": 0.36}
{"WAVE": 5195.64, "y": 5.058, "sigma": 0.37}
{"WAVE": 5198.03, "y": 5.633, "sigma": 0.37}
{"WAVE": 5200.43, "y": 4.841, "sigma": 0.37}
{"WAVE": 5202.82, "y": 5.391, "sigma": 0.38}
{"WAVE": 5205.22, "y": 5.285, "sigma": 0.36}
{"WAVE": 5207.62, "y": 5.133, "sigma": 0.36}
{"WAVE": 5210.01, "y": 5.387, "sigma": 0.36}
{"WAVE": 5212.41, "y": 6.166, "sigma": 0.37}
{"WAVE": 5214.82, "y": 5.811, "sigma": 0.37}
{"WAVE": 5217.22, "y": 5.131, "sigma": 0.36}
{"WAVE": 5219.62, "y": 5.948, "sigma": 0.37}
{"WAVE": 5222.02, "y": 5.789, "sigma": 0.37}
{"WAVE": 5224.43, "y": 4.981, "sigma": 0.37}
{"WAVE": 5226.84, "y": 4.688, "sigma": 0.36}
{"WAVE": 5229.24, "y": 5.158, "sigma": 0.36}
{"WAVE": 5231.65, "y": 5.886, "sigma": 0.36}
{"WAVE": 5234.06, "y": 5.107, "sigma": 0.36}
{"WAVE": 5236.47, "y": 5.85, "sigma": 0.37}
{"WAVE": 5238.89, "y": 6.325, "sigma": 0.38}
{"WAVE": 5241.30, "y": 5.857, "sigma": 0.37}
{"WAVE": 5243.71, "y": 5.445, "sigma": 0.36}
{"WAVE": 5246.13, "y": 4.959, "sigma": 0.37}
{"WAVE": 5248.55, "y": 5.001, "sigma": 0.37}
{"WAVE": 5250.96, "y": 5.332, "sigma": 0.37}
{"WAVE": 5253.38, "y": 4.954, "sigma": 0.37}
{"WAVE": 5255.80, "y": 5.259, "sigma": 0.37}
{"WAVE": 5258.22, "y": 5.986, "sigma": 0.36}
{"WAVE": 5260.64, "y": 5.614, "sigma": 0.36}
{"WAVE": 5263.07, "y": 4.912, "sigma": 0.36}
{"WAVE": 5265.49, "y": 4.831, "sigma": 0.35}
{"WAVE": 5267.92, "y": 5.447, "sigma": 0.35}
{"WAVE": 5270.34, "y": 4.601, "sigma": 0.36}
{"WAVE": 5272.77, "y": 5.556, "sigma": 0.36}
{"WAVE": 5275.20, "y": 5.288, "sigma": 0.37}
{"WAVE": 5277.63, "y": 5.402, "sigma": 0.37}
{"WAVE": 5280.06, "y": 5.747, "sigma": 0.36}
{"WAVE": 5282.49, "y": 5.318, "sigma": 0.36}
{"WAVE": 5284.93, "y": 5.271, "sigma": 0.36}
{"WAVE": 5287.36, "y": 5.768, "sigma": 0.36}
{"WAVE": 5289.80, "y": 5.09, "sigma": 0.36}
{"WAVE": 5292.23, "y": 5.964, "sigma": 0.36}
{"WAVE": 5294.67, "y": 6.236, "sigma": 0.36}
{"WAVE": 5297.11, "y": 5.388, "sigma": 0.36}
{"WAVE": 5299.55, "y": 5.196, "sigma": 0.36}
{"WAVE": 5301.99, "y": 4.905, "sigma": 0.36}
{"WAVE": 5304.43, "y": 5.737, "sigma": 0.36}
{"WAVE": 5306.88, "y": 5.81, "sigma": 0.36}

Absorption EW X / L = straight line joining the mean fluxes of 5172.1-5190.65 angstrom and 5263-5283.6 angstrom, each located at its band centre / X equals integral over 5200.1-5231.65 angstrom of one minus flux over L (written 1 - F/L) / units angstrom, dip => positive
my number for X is -2.9 angstrom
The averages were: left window 4.76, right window 5.25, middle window 5.4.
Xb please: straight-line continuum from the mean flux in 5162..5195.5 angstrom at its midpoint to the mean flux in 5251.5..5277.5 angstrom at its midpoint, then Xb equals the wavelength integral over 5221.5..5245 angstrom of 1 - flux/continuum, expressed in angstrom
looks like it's -2.0 angstrom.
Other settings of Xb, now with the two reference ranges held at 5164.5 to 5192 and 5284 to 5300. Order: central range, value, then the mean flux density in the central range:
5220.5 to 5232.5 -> -0.70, 5.3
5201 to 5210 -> -0.81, 5.26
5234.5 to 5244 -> -1.35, 5.85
